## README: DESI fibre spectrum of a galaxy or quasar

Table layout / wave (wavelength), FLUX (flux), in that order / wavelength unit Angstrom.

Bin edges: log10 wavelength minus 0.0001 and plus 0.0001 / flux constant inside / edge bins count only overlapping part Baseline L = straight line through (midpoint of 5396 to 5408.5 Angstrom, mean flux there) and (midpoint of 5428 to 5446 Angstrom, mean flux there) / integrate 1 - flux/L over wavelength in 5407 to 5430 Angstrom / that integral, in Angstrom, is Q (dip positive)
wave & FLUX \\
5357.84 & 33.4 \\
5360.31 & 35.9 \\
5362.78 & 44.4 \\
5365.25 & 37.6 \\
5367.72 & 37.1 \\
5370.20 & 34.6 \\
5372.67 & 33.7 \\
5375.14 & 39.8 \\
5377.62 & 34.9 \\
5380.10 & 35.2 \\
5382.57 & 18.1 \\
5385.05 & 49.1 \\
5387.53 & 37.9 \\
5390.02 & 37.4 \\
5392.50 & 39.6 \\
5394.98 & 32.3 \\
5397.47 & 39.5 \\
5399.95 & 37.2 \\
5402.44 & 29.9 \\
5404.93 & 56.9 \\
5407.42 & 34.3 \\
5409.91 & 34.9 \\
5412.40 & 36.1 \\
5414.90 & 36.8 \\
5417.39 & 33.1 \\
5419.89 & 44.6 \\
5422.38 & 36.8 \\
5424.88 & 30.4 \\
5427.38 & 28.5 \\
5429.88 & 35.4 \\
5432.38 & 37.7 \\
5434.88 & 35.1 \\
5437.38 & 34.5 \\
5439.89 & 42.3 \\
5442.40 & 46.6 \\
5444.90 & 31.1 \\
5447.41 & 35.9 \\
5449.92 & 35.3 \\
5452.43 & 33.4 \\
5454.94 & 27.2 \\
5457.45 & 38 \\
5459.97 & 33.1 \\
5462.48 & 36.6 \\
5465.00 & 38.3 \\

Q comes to 2.0 Angstrom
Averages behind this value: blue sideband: 39.5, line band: 35.1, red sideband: 37.3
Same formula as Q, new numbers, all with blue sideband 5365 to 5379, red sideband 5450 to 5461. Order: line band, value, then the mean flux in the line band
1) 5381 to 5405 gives -1.0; 36.8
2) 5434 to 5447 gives -1.6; 37.9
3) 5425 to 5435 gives 0.1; 33.7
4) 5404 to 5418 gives -1.5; 38.5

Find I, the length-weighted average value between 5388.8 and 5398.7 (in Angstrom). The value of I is 37.2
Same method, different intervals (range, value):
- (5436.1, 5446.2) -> 38.6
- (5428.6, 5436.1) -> 36.1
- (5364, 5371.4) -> 36.4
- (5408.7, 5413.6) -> 35.5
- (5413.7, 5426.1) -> 36.4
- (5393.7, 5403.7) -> 34.8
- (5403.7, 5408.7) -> 45.5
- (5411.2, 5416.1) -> 36.4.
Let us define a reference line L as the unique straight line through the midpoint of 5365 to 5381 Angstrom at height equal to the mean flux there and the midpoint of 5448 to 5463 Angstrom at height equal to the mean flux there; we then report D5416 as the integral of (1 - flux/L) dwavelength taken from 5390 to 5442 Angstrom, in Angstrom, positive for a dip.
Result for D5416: -3.04 Angstrom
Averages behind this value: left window 36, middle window 37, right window 33.9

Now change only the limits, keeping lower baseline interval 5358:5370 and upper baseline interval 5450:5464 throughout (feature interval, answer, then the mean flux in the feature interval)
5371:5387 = 0.9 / 35.3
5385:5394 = -0.7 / 39.7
